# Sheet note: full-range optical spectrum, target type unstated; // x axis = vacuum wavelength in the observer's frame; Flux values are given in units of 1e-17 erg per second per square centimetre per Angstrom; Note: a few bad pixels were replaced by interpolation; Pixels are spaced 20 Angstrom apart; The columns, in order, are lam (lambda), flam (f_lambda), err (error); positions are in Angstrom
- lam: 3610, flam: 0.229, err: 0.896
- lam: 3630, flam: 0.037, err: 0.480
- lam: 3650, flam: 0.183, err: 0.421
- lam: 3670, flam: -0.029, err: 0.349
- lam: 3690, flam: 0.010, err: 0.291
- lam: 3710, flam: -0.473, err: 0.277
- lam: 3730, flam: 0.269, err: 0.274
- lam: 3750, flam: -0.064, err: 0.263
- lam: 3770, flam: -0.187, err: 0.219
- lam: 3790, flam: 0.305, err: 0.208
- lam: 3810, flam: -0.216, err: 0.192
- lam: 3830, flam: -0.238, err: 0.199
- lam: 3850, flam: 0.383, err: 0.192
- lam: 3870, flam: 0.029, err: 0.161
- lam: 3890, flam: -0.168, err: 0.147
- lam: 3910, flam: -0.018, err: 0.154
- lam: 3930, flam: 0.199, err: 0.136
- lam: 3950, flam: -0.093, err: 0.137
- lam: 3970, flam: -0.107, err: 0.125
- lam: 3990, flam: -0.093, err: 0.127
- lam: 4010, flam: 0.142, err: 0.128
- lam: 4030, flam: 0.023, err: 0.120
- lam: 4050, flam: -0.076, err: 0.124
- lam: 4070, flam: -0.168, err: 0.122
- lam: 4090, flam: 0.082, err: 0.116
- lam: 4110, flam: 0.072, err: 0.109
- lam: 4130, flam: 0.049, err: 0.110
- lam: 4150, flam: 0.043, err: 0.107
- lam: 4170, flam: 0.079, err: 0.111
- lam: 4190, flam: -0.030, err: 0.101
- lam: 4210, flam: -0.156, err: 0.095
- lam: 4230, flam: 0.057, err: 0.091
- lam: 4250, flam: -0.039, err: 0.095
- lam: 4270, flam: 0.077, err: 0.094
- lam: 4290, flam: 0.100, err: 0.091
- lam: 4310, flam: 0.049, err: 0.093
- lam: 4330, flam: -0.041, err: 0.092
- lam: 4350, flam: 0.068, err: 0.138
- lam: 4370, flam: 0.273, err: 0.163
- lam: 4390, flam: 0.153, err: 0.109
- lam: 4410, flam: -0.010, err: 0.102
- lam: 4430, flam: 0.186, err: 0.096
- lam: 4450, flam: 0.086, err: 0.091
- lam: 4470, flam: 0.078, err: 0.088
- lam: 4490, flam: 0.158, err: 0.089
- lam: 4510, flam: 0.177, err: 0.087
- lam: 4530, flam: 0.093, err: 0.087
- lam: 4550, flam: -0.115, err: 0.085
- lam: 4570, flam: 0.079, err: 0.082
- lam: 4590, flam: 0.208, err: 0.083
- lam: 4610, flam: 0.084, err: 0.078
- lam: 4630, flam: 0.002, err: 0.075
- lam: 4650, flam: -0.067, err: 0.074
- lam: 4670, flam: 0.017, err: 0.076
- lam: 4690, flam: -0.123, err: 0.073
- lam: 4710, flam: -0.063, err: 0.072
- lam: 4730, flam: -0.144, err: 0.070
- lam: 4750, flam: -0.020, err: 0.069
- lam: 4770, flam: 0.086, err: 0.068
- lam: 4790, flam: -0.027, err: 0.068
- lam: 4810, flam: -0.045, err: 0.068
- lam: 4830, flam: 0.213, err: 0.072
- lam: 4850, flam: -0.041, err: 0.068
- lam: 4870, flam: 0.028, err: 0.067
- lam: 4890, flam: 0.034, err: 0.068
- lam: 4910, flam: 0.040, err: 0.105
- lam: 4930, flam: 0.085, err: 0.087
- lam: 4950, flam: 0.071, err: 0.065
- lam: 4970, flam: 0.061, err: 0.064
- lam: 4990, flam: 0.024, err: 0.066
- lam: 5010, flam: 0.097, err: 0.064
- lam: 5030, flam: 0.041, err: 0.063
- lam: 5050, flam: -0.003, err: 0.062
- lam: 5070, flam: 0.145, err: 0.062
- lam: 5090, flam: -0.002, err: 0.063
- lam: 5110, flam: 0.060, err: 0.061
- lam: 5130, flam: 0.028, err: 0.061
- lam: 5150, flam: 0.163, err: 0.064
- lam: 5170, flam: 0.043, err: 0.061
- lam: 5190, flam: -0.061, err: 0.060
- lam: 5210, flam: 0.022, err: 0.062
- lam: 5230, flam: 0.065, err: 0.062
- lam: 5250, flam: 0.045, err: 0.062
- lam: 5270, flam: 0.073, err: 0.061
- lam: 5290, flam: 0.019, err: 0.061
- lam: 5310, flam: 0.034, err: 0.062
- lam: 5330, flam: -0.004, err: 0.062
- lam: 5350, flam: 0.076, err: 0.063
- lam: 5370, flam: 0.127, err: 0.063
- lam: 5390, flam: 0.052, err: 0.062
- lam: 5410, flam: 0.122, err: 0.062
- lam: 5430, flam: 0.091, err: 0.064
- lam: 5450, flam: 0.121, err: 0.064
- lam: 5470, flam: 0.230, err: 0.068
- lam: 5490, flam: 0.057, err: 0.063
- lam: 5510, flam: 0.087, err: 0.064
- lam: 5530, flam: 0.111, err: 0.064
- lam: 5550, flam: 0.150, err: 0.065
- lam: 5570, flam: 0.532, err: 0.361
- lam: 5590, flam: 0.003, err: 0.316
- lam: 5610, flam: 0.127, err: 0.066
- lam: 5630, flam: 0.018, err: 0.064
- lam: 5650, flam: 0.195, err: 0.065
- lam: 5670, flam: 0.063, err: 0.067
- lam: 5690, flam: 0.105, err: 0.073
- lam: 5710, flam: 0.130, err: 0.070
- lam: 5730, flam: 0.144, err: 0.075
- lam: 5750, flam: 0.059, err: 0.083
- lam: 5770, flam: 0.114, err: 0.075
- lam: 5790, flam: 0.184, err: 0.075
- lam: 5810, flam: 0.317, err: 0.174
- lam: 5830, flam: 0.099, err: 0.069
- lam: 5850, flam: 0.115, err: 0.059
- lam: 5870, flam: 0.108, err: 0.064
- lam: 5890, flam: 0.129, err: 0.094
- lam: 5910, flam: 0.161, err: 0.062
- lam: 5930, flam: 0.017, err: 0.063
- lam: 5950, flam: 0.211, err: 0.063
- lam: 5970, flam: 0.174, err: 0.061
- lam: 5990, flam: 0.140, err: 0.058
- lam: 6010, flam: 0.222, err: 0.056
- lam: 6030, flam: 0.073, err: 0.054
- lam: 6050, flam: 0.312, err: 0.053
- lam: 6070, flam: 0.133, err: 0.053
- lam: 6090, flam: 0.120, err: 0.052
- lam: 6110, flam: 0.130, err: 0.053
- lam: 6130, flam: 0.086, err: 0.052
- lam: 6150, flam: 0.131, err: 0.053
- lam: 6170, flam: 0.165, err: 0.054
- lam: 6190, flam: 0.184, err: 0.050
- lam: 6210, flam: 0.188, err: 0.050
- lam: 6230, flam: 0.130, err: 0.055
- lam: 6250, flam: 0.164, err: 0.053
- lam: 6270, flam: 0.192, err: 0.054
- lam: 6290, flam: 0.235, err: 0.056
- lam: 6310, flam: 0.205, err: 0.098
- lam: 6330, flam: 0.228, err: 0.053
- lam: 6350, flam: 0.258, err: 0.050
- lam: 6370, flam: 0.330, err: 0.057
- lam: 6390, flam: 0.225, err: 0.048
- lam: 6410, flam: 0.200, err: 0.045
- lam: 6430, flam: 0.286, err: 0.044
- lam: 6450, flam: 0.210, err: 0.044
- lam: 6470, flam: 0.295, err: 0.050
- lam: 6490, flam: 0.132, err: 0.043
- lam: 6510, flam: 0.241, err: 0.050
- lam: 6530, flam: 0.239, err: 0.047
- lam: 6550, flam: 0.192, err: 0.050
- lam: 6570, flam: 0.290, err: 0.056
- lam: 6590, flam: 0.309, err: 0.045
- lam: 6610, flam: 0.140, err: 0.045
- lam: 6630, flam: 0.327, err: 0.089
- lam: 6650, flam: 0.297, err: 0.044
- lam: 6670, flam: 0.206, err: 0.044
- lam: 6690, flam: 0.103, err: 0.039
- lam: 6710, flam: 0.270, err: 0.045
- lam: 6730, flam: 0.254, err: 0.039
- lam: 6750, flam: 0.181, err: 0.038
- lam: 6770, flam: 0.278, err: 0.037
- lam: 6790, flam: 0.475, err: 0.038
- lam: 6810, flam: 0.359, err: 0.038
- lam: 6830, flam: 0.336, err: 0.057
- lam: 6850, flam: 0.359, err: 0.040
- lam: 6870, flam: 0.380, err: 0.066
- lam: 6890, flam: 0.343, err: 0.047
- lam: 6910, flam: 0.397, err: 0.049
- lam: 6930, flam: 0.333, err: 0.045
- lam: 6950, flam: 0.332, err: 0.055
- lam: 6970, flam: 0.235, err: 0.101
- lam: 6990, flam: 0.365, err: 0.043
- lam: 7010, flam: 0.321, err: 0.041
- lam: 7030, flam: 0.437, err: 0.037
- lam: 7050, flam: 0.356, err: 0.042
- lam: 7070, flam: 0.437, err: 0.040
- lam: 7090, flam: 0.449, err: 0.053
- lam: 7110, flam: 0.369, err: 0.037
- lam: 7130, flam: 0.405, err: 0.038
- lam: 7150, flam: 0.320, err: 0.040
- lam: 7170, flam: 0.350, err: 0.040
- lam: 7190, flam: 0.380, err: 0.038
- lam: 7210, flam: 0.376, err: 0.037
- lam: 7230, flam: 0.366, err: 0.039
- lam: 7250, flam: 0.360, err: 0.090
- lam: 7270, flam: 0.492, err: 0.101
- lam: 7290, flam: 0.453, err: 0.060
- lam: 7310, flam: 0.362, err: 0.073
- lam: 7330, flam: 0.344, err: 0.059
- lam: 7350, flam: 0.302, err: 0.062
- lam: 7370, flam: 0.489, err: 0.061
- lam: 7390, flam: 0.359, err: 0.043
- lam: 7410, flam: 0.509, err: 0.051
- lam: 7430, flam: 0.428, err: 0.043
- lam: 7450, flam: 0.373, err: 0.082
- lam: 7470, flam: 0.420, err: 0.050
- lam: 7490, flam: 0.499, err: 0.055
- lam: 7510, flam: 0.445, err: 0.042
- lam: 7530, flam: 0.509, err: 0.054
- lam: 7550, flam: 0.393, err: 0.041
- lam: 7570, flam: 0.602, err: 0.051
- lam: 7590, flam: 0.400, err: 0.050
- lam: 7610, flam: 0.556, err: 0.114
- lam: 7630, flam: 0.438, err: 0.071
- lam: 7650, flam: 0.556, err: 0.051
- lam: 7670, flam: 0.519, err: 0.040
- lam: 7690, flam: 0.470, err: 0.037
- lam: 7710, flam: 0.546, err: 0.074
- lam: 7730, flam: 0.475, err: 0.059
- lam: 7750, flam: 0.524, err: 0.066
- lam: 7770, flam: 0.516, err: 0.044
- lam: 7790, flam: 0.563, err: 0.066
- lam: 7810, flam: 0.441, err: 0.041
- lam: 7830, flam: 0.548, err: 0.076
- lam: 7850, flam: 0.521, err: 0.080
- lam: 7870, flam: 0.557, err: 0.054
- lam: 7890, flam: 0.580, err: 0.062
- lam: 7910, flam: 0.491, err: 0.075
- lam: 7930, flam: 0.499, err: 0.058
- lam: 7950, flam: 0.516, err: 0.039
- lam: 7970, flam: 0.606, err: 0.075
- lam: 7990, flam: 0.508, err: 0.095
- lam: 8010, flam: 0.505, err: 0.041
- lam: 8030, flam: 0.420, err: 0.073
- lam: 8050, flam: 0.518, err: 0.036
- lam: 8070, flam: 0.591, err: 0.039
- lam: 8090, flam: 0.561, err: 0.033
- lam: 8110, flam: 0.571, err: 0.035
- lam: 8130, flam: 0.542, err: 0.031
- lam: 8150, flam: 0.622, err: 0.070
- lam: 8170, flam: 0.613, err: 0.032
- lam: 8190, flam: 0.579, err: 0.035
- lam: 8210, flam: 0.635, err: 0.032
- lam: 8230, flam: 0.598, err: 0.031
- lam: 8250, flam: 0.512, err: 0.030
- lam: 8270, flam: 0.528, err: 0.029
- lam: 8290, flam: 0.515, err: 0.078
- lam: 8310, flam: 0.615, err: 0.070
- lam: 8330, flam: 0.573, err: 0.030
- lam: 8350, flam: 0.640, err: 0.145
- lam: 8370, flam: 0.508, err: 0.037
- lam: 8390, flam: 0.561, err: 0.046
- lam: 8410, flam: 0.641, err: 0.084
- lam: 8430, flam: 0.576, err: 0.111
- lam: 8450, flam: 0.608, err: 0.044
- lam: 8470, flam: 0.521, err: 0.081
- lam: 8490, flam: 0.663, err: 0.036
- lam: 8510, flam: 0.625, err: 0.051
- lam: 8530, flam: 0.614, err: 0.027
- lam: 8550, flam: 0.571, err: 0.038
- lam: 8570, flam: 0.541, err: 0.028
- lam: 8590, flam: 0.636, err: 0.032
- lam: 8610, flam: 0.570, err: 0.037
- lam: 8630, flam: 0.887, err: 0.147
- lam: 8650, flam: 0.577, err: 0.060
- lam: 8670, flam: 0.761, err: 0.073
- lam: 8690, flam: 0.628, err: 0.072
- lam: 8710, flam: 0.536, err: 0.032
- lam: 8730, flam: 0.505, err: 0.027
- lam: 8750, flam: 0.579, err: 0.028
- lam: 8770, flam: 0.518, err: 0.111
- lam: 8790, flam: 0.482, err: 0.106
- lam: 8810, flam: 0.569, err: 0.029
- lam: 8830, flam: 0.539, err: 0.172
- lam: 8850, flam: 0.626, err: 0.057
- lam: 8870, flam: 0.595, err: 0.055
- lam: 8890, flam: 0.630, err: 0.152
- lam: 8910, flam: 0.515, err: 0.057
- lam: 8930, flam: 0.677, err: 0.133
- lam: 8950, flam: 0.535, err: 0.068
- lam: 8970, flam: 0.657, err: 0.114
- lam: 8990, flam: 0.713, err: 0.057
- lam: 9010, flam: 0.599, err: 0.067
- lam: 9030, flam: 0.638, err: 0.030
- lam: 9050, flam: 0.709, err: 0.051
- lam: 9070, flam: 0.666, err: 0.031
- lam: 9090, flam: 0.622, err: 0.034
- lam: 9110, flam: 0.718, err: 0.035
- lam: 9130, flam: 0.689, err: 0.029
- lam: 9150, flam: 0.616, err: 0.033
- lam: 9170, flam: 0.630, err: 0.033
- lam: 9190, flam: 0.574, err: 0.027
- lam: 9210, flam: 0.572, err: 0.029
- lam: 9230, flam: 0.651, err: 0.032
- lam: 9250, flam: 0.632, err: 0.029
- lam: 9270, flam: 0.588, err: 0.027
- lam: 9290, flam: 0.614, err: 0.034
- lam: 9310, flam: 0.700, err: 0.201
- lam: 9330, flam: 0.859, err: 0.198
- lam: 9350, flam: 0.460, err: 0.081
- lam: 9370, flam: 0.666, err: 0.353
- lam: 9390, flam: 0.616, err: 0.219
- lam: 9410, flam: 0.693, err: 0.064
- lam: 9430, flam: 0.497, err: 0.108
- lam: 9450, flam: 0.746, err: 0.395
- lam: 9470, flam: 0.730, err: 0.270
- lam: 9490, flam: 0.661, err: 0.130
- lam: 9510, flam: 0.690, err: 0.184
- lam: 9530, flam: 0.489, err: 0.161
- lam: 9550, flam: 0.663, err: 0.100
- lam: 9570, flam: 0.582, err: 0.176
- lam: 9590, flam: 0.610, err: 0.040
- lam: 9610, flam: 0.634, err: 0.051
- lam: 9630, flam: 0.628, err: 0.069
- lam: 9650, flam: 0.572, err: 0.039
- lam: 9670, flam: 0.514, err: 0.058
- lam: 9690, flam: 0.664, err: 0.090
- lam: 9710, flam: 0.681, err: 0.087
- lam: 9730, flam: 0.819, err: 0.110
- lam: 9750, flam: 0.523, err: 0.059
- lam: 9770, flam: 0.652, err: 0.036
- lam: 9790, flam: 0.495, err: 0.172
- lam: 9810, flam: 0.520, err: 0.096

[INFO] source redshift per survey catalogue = 0.70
